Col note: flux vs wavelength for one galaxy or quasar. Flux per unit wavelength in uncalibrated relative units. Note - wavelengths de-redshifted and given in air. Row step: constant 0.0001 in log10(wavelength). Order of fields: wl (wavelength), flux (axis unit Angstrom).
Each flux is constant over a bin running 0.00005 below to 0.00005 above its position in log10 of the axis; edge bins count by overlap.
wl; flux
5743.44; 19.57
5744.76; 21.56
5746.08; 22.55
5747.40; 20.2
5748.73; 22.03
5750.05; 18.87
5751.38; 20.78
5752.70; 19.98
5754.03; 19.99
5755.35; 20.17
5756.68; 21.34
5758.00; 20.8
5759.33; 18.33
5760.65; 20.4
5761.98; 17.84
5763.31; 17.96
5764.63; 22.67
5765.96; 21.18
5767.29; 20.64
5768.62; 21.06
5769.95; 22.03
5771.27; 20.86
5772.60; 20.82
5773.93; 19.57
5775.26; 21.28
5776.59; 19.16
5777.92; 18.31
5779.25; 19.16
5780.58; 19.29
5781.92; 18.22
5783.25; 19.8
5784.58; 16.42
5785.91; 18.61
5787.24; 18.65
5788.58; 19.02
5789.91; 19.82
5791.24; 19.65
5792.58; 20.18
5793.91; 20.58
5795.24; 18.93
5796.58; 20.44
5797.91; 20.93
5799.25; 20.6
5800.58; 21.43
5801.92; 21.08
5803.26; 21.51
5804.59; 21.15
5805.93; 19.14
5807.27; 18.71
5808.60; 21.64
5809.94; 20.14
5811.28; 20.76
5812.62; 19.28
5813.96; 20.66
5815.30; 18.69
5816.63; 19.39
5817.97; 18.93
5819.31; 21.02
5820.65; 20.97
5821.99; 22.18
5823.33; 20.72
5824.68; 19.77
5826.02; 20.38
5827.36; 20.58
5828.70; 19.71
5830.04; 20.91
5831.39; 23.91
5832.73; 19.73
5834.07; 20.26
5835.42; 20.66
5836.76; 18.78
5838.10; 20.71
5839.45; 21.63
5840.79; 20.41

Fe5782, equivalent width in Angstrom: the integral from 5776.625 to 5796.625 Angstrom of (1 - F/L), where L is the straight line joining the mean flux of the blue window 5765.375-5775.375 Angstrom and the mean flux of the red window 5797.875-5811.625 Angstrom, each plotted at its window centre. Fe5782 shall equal 1.6 Angstrom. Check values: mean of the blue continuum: 20.9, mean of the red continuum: 20.6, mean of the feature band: 19.1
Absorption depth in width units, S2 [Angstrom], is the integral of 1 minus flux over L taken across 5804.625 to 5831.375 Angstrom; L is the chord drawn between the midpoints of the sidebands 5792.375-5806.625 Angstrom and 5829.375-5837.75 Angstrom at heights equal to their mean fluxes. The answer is 0.4 Angstrom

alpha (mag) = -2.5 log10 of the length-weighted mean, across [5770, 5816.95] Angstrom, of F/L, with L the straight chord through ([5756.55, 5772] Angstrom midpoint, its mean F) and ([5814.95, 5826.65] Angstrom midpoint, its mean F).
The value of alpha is 0.03 mag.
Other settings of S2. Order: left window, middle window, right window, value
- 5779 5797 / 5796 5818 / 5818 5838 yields -0.49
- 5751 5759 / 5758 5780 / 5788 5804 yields 0.32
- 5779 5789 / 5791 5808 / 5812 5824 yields -0.90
